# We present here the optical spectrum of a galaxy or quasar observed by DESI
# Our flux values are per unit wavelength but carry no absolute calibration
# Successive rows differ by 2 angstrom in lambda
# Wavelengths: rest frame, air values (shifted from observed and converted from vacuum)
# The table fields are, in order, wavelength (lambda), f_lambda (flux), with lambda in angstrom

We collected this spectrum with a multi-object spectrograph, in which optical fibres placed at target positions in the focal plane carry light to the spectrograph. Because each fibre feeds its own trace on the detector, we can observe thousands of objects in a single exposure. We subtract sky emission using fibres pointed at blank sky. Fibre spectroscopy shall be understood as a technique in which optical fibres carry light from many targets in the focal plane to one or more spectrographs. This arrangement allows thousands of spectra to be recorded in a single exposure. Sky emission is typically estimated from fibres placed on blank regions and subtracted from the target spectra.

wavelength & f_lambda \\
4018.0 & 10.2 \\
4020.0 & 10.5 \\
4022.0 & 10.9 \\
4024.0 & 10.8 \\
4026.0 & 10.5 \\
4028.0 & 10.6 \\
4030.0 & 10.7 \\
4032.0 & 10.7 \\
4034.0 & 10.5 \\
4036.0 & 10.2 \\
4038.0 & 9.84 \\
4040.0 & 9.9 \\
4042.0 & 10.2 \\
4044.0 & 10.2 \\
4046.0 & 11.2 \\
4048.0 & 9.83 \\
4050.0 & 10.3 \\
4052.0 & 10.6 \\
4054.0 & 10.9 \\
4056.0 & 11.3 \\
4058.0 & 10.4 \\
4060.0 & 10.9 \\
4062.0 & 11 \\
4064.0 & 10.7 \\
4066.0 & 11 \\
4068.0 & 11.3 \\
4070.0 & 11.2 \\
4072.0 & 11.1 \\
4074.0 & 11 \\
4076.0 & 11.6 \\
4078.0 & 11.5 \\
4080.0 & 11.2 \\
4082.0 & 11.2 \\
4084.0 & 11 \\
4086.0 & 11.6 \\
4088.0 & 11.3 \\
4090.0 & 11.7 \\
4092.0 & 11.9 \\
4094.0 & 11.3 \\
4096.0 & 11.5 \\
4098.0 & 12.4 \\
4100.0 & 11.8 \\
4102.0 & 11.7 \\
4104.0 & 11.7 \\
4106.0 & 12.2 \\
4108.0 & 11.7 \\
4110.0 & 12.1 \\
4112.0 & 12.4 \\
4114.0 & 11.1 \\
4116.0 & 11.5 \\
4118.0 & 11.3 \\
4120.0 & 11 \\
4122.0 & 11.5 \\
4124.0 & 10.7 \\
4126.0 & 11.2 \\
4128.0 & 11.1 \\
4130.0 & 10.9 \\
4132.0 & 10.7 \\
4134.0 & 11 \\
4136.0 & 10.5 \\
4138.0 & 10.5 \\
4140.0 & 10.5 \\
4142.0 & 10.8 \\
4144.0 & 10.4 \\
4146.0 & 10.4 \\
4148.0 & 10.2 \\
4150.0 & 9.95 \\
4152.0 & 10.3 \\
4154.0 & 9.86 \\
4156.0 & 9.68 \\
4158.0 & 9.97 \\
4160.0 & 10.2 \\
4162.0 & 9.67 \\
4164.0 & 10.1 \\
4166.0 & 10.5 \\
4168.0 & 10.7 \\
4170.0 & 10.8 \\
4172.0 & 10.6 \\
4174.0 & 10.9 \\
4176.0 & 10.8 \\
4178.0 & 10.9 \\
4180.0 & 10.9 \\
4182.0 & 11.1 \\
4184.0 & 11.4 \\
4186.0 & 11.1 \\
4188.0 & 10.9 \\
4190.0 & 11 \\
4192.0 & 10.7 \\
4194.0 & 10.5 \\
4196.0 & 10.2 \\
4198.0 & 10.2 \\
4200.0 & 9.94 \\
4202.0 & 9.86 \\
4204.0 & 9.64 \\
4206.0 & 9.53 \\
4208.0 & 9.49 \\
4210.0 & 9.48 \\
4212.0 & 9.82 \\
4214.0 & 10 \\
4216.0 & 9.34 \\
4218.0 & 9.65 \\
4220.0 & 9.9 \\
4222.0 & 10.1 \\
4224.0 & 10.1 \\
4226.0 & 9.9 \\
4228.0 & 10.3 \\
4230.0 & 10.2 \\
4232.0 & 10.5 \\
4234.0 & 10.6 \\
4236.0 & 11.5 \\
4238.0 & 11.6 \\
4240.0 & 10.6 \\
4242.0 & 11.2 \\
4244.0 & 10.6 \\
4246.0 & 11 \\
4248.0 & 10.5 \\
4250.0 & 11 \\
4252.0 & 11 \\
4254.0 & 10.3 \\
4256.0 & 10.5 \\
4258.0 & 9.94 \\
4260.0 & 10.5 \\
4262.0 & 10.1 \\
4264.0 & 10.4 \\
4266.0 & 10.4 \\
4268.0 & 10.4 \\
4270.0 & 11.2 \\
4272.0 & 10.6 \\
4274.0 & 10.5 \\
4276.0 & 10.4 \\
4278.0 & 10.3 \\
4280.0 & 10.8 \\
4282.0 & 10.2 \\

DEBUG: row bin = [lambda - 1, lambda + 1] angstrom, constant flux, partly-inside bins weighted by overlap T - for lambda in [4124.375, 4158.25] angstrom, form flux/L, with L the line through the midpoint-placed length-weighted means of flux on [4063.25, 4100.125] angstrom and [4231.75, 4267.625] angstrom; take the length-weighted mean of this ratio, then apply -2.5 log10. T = 0.065 mag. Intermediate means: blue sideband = 11.4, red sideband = 10.7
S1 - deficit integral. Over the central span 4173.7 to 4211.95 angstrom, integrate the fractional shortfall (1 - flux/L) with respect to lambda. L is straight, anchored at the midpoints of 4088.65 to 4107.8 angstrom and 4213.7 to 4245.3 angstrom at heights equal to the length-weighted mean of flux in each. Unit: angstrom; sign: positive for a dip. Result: 1.3 angstrom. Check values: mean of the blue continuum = 11.8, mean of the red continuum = 10.4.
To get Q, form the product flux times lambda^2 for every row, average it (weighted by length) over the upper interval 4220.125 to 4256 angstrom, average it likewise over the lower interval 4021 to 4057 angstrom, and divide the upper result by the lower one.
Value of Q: 1.11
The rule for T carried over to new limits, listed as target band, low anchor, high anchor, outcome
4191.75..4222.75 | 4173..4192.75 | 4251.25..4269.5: 0.097 mag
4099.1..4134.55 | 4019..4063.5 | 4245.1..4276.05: -0.087 mag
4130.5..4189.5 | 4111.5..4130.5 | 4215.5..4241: 0.039 mag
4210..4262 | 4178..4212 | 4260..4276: 0.005 mag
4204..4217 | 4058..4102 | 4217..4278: 0.116 mag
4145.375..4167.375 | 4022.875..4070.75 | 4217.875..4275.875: 0.051 mag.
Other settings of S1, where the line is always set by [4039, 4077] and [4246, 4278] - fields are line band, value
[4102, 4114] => -1.4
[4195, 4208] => 0.9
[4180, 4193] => -0.5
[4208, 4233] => 1.5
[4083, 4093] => -0.7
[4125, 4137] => -0.2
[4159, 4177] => 0.3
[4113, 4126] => -0.6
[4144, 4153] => 0.4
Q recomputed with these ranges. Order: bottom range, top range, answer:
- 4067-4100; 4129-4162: 0.93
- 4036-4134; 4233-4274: 1.04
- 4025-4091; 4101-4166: 1.04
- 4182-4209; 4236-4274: 1.06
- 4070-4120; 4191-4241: 0.93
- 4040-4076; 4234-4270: 1.09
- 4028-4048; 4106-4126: 1.15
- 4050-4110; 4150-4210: 0.96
